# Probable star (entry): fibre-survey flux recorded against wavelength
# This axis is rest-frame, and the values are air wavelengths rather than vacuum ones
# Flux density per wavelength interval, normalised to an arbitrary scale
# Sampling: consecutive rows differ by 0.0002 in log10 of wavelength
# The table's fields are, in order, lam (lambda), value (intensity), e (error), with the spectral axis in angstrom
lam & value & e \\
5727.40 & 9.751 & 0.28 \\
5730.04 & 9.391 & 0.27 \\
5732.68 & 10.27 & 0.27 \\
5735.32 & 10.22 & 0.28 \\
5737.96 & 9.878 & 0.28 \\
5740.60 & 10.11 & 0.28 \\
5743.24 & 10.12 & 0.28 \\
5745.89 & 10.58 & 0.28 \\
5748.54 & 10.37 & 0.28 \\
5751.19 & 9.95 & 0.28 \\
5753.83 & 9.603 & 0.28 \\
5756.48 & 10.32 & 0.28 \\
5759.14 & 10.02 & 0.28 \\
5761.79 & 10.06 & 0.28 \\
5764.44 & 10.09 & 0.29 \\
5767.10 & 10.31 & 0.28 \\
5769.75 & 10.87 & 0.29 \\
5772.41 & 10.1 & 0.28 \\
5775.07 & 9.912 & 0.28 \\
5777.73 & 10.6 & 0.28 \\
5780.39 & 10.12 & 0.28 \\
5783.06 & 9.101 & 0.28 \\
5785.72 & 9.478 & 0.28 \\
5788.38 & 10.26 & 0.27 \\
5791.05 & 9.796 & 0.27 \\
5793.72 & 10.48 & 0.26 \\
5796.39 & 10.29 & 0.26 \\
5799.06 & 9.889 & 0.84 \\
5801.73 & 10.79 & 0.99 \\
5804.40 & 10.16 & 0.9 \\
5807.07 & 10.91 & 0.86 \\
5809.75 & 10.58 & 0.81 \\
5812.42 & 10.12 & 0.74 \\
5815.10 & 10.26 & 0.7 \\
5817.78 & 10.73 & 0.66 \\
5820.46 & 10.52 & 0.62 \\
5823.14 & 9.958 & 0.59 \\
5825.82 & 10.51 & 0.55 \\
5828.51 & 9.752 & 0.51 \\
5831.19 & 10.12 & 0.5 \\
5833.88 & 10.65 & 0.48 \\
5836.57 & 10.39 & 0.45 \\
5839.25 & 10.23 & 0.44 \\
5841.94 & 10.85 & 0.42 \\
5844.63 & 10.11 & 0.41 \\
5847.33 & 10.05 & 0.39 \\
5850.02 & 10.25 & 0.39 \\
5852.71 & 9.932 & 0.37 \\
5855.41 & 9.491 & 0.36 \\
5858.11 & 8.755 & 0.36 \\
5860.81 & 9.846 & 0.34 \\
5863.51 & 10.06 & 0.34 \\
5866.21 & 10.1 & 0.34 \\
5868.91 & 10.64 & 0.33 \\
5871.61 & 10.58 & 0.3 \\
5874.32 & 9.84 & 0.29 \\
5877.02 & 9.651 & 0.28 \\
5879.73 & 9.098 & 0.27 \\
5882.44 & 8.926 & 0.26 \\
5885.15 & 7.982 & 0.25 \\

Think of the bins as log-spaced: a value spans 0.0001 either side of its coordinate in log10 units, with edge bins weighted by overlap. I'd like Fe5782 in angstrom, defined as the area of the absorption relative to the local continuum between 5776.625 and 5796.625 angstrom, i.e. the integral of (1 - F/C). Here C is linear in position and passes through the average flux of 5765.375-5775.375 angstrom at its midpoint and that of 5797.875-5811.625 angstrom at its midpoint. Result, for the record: 0.8 angstrom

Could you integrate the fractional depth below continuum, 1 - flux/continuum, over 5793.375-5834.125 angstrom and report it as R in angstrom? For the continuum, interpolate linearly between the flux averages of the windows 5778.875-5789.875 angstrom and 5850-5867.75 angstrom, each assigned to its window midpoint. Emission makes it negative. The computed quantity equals -2.5 angstrom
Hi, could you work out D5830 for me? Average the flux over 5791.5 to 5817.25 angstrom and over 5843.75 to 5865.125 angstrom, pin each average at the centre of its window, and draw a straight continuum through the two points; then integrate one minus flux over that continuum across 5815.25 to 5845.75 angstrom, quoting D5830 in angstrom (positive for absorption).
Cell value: -0.8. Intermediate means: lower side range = 10.4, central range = 10.3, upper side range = 9.81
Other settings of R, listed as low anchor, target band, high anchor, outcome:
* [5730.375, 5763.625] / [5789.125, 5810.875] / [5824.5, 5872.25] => -0.52 angstrom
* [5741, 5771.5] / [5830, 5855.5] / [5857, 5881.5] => -0.82 angstrom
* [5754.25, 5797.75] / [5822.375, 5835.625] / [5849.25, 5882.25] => -0.38 angstrom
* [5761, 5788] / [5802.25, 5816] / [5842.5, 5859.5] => -0.66 angstrom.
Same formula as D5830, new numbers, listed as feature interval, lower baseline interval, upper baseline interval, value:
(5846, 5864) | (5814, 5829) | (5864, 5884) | 0.4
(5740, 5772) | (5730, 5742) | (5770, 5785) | -0.6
